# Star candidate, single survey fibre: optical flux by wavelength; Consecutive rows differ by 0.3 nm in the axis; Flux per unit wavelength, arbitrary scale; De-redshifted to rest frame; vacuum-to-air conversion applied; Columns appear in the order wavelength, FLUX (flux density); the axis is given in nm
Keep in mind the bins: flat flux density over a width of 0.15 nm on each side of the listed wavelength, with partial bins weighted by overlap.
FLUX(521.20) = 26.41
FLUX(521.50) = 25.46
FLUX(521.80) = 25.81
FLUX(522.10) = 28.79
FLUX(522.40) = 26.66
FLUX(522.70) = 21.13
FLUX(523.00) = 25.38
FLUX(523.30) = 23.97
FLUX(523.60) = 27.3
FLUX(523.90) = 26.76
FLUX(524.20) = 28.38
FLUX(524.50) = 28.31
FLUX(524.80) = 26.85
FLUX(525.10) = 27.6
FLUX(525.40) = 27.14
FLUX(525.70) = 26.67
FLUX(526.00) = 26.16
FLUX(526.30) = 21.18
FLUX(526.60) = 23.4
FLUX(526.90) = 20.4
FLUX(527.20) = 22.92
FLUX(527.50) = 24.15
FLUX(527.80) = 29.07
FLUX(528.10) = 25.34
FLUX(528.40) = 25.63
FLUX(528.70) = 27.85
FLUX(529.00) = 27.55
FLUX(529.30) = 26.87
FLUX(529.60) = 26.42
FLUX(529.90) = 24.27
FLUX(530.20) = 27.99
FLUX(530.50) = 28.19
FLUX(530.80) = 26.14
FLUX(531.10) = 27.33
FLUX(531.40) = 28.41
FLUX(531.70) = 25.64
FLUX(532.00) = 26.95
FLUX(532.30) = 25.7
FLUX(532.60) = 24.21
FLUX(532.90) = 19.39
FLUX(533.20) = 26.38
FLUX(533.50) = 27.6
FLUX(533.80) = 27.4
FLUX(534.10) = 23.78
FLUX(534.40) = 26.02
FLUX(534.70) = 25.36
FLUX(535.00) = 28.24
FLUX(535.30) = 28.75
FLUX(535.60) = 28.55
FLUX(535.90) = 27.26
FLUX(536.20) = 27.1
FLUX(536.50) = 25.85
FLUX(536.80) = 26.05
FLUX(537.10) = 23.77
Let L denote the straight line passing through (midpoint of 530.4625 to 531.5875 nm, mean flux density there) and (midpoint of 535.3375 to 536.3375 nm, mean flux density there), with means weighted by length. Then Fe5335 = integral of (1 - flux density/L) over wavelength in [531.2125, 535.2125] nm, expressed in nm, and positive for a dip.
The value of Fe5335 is 0.25 nm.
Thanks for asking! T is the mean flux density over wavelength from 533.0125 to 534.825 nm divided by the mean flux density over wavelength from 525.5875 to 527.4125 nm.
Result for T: 1.1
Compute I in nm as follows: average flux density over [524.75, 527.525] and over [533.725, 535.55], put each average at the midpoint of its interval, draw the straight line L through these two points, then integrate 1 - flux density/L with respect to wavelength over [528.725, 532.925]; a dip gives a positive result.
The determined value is -0.099 nm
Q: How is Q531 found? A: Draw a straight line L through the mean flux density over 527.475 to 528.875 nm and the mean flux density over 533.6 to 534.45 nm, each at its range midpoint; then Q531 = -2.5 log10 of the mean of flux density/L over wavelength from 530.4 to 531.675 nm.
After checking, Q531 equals -0.04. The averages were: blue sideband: 26.6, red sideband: 25.8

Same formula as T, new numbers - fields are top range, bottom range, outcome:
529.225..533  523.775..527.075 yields 1.01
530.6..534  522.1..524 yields 1.02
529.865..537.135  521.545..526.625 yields 1.01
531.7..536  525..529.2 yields 1.03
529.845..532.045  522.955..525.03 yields 1.01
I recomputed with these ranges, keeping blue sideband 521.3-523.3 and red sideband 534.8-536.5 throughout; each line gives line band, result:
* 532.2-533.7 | 0.14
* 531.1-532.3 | 0.01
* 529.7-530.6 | 0.00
